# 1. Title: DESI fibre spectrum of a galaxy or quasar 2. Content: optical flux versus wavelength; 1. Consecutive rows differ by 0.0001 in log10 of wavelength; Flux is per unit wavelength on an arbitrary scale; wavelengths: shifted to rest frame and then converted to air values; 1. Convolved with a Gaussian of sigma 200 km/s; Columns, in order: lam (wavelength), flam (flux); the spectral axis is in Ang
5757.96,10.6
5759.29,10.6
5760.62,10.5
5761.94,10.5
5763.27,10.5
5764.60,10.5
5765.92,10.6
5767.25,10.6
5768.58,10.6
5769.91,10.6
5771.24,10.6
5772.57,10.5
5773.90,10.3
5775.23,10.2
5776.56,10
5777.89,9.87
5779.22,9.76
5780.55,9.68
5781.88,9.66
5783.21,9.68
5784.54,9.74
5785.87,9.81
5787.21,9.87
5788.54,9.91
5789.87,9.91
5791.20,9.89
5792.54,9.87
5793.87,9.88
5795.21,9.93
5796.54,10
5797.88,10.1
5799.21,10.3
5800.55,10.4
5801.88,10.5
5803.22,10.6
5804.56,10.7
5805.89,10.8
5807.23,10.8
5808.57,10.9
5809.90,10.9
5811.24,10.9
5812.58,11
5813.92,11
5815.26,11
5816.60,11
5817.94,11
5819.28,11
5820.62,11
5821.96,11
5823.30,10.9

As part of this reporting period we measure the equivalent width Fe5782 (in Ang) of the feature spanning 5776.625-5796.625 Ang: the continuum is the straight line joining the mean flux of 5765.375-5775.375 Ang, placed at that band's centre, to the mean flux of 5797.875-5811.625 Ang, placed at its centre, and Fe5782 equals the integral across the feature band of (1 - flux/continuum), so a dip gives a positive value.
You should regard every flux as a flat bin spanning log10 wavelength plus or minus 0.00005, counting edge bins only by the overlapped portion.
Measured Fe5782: 1.41 Ang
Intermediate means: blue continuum 10.5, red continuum 10.7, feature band 9.83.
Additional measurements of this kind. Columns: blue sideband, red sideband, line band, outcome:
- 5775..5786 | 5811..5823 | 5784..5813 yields 0.3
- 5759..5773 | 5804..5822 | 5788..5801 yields 0.9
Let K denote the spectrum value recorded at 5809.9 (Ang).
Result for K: 10.9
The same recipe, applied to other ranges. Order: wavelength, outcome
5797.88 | 10.1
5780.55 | 9.68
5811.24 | 10.9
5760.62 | 10.5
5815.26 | 11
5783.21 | 9.68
